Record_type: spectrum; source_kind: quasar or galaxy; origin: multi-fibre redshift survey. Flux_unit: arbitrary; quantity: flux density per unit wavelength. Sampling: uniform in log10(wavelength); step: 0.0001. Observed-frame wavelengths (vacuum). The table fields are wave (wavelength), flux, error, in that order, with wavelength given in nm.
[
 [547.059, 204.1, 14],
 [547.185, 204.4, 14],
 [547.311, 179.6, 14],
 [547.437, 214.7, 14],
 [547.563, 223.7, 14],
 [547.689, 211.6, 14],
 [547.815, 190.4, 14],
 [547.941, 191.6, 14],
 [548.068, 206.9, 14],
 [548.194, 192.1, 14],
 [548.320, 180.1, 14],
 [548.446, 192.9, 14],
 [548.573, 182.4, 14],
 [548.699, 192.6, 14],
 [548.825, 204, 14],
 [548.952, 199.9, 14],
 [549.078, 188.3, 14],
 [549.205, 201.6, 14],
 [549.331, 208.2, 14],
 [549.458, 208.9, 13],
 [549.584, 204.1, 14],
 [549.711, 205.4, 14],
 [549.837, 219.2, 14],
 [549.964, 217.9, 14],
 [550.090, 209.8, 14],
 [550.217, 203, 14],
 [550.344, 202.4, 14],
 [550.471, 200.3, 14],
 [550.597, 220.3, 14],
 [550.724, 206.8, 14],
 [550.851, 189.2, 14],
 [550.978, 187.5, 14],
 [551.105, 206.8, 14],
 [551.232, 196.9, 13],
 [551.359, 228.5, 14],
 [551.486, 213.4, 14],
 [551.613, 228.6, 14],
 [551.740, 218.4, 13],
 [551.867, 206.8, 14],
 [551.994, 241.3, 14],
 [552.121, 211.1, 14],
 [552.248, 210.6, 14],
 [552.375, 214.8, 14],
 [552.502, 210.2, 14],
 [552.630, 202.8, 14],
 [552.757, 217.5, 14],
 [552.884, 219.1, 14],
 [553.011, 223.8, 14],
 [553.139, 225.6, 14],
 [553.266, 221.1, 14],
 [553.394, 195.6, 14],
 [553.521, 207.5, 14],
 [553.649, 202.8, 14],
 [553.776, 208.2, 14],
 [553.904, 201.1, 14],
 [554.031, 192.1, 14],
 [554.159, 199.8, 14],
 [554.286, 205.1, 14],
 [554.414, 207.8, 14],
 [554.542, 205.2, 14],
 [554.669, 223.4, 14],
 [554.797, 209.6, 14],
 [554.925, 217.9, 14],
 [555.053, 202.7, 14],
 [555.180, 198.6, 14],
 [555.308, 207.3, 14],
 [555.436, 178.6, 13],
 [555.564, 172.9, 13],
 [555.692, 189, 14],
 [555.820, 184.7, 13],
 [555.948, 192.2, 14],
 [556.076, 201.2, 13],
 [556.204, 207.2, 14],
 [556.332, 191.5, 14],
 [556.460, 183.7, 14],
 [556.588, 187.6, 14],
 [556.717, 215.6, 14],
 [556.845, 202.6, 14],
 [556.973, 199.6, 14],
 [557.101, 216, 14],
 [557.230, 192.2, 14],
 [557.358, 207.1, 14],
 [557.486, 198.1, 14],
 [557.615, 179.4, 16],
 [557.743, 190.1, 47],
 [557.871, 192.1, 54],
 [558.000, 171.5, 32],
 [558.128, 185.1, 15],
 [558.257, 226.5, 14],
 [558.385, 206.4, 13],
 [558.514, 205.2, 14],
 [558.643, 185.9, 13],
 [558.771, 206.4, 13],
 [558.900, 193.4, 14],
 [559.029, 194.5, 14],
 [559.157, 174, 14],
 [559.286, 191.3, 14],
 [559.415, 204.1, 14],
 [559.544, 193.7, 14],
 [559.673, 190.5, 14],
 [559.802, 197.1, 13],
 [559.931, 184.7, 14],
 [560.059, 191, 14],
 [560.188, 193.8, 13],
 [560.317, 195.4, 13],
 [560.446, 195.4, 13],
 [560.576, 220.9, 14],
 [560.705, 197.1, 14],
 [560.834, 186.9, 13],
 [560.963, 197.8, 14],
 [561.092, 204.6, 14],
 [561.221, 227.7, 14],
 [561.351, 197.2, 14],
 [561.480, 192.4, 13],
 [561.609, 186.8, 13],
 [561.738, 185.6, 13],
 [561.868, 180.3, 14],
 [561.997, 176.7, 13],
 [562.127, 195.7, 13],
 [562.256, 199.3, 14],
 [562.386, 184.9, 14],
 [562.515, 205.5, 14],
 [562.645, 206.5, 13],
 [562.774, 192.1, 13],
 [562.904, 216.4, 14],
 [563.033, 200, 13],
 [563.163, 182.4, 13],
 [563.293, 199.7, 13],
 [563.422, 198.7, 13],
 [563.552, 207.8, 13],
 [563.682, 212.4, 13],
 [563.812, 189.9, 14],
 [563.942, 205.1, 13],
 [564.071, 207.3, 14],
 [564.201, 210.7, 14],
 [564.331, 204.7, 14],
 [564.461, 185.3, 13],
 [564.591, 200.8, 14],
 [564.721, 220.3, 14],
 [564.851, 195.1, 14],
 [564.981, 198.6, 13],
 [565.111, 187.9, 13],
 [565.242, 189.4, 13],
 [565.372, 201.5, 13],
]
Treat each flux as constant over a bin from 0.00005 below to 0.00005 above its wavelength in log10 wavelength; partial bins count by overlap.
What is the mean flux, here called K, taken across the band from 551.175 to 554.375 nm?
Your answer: 212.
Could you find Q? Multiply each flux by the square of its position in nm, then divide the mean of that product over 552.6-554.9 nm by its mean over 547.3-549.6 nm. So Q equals 1.07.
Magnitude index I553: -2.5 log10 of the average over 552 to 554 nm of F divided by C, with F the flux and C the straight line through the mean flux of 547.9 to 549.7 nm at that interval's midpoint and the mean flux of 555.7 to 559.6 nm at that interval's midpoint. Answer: -0.08 mag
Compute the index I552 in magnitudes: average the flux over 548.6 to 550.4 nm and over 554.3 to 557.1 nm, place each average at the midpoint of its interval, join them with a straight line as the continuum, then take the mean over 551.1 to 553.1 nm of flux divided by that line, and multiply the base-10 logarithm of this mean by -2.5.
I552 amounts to -0.07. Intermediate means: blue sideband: 204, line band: 216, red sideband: 199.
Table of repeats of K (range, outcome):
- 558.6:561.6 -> 196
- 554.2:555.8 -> 201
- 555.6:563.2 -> 196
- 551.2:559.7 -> 203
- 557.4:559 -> 195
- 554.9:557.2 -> 197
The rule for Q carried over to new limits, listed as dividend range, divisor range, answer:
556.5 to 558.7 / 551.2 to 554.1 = 0.94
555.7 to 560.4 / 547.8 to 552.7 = 0.98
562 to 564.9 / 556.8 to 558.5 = 1.04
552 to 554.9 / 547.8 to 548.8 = 1.12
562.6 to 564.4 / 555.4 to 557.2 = 1.07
